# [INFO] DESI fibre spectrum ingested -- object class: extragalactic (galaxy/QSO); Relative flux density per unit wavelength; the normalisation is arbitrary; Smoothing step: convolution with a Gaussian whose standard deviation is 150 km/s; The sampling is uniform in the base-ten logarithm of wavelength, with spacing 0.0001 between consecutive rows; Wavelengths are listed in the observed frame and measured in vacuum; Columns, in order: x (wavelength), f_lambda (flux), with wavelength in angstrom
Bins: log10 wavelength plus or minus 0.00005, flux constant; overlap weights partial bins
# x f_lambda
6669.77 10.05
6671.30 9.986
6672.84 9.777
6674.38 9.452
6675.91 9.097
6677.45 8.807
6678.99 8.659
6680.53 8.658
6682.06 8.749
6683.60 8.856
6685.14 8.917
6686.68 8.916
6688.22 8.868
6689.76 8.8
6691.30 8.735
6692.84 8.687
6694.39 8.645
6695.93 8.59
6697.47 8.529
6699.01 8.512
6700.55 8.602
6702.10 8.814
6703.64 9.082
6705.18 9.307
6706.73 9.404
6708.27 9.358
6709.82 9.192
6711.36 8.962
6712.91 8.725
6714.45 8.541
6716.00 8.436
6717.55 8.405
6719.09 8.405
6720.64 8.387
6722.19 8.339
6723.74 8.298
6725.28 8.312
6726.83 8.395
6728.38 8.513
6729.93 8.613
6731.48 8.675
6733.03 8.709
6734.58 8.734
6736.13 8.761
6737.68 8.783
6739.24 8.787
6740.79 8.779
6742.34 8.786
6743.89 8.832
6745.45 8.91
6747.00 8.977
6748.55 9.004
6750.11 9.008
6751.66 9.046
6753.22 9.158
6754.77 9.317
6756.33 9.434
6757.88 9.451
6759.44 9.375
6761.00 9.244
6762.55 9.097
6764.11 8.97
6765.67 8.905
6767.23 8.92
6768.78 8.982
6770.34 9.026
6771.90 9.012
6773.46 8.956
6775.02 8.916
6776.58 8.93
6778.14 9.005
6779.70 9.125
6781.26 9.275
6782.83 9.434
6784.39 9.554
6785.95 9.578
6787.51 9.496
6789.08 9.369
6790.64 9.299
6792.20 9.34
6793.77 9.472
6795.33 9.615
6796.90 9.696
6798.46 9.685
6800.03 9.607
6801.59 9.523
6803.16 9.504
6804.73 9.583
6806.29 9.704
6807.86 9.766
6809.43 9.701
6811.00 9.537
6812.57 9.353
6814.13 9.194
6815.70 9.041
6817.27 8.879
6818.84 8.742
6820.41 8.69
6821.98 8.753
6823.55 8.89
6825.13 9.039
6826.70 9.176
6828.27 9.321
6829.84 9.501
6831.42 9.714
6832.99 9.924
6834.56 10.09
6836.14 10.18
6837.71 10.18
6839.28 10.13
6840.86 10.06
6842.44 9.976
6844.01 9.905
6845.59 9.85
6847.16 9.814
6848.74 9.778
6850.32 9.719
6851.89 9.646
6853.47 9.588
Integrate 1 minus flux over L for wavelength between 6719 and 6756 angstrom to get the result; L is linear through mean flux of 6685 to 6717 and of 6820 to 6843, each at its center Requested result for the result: 1.2 angstrom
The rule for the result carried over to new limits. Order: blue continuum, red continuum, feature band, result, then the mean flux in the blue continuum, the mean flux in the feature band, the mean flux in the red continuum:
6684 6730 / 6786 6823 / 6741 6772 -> -0.1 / 8.71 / 9.07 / 9.37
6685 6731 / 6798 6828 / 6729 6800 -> -0.8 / 8.71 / 9.12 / 9.28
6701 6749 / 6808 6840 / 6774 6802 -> -0.6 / 8.75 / 9.38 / 9.41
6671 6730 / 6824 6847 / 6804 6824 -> 0.8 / 8.8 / 9.23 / 9.78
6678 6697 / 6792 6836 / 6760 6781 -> 0.4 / 8.75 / 9.02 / 9.4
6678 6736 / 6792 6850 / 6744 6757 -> -0.1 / 8.71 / 9.09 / 9.54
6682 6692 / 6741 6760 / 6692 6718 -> 0.3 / 8.84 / 8.81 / 9.1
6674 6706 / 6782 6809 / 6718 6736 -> 1.1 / 8.82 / 8.5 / 9.54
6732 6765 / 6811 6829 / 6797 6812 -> -1.0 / 9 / 9.62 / 9.03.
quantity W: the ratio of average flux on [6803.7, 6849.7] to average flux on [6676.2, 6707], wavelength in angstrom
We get 1.1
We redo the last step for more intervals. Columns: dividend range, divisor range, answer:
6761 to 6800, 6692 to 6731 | 1.06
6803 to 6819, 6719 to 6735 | 1.11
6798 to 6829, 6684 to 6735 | 1.07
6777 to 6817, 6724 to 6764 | 1.06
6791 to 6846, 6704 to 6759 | 1.08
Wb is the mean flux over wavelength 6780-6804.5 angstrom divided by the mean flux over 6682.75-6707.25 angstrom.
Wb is 1.08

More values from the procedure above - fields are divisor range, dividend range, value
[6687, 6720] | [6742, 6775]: 1.03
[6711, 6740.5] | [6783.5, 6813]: 1.11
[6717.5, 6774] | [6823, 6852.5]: 1.10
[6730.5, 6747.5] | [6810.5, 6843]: 1.07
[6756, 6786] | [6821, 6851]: 1.06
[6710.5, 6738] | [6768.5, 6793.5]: 1.08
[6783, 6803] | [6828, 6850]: 1.04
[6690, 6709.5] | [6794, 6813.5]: 1.08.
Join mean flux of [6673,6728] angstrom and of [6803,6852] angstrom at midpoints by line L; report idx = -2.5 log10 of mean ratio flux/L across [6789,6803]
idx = -0.020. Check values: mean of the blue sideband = 8.77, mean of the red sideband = 9.54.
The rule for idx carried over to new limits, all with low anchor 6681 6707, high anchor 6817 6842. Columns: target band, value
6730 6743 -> 0.03 mag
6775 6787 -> 0.00 mag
